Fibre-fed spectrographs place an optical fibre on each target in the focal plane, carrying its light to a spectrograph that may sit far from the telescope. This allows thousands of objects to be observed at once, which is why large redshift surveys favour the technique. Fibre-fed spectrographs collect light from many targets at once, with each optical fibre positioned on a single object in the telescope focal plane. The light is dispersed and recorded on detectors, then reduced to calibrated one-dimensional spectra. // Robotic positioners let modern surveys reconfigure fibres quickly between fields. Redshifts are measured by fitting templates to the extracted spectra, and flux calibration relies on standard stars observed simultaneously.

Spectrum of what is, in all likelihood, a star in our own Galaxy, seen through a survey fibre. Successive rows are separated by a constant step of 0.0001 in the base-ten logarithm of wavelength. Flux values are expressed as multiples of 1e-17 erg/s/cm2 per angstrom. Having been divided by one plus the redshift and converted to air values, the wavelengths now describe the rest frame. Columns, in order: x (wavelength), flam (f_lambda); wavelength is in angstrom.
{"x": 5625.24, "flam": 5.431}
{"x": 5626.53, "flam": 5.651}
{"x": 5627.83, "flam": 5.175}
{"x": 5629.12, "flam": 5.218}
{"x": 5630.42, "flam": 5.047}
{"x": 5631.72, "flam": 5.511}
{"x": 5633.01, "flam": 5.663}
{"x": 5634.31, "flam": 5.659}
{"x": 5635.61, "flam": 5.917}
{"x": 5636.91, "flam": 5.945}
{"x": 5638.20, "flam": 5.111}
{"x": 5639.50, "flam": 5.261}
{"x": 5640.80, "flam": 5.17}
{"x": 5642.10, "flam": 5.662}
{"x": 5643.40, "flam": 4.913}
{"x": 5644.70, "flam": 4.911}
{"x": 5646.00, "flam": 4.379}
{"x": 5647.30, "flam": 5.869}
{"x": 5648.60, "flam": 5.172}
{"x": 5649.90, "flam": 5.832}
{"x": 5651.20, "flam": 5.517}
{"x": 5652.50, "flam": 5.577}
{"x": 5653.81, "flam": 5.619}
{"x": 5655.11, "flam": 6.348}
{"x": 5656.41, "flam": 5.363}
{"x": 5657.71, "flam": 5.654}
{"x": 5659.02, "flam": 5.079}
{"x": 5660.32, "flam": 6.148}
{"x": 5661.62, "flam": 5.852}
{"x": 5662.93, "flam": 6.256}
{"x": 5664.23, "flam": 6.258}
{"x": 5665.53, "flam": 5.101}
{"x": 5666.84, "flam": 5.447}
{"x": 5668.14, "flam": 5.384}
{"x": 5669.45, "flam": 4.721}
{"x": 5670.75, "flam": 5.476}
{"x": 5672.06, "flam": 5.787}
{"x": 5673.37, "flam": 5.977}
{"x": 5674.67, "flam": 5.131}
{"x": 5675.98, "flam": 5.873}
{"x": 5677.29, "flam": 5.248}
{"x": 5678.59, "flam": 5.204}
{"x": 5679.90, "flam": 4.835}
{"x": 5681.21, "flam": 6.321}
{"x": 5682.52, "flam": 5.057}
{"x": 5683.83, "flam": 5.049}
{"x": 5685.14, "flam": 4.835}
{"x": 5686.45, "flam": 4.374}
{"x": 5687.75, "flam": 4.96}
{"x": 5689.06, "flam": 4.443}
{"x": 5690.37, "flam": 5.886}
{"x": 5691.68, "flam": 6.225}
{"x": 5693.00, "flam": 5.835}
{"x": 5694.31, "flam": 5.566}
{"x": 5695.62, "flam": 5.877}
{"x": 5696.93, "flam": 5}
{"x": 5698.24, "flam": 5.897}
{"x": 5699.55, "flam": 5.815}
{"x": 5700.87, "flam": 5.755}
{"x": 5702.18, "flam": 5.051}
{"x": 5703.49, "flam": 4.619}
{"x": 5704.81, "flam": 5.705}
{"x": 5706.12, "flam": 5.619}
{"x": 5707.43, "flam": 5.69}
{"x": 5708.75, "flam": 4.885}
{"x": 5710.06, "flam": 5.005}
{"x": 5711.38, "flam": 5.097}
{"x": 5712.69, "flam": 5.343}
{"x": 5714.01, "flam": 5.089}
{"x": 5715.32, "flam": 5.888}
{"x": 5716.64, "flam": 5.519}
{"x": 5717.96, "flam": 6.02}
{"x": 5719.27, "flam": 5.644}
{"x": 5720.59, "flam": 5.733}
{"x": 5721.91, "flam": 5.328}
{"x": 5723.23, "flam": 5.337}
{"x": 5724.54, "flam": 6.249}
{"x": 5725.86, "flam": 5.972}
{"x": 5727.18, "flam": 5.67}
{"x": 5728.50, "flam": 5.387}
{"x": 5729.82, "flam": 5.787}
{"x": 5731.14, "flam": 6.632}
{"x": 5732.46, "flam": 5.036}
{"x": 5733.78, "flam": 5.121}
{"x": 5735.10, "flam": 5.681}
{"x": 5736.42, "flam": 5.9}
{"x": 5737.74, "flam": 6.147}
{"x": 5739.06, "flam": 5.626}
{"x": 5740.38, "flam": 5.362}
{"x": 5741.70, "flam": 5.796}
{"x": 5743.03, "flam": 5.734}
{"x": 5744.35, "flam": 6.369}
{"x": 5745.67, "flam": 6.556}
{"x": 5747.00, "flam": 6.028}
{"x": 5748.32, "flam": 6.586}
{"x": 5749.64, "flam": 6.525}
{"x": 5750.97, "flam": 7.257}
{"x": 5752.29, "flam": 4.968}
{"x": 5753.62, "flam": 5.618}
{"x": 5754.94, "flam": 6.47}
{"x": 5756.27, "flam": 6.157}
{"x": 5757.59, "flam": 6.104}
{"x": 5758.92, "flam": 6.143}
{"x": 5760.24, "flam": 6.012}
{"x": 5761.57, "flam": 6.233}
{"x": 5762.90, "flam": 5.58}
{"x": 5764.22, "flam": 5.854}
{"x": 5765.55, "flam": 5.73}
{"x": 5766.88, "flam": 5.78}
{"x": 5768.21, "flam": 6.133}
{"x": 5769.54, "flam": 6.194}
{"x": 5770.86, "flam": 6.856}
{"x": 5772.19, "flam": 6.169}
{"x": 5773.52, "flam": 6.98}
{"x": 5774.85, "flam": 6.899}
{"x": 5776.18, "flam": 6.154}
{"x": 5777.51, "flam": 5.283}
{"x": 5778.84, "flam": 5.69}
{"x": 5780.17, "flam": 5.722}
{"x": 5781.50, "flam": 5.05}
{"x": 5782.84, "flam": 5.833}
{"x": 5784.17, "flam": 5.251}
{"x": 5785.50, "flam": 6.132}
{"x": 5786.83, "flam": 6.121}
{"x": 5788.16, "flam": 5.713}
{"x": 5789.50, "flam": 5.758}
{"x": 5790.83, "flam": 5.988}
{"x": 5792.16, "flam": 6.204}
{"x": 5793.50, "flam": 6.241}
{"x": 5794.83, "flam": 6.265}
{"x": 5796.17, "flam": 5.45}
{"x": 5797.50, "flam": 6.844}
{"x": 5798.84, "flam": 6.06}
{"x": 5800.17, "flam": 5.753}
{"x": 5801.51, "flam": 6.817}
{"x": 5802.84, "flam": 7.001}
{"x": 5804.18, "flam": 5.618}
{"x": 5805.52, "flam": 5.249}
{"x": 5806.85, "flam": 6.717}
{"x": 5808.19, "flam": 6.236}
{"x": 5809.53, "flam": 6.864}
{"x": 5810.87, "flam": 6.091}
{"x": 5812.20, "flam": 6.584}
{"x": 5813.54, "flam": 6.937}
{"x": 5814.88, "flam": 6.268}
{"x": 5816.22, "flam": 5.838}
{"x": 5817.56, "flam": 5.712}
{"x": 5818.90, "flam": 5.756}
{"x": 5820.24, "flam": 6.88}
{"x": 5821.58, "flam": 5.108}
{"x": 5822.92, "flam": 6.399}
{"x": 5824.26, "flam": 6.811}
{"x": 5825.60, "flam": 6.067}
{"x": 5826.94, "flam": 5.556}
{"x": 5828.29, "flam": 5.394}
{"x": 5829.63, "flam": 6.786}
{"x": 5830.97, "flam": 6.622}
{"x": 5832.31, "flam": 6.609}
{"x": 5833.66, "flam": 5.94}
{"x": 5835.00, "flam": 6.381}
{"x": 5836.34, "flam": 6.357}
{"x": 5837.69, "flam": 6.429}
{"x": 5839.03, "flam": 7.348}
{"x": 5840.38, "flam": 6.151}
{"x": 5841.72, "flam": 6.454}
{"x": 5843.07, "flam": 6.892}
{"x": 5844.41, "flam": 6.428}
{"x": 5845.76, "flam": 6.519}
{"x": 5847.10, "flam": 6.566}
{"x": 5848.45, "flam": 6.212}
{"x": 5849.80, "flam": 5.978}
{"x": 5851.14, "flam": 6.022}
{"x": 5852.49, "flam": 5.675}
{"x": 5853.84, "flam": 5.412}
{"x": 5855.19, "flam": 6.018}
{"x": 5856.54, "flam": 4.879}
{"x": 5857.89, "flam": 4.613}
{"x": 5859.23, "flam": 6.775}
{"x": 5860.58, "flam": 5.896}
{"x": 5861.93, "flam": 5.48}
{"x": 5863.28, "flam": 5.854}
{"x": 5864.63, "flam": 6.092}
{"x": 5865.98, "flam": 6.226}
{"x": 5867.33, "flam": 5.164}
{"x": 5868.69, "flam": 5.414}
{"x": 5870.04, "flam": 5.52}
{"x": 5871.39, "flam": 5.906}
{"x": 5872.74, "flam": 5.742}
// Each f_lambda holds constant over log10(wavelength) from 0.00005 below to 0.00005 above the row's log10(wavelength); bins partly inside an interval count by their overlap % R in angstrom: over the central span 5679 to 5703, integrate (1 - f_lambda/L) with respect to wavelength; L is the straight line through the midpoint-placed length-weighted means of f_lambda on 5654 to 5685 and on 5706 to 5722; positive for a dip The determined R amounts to 0.5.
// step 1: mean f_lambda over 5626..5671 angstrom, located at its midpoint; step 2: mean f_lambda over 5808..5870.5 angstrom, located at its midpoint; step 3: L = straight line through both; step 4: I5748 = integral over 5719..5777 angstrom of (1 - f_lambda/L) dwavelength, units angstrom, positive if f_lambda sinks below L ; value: -1.8 angstrom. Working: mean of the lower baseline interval 5.48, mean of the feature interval 5.99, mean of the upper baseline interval 6.11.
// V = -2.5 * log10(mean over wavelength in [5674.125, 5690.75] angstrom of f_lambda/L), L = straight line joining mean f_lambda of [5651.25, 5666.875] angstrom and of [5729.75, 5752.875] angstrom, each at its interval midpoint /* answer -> 0.13 mag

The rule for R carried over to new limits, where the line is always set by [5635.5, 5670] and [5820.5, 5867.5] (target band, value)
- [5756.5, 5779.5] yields -1.0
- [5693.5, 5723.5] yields 1.1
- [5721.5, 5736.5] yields 0.2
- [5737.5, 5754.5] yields -0.7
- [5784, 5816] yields -1.2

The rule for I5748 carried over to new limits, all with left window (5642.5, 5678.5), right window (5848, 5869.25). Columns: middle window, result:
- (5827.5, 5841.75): -1.74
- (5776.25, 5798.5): -0.82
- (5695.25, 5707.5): 0.16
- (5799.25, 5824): -2.38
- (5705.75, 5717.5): 0.45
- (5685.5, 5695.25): 0.38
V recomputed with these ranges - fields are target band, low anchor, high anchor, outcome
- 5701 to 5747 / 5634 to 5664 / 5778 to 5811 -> 0.03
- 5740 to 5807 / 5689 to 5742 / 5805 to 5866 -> -0.04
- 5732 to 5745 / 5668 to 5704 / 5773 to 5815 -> 0.01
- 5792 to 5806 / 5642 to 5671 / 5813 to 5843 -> 0.00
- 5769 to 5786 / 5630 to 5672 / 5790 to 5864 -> -0.01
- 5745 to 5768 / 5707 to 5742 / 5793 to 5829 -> -0.05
